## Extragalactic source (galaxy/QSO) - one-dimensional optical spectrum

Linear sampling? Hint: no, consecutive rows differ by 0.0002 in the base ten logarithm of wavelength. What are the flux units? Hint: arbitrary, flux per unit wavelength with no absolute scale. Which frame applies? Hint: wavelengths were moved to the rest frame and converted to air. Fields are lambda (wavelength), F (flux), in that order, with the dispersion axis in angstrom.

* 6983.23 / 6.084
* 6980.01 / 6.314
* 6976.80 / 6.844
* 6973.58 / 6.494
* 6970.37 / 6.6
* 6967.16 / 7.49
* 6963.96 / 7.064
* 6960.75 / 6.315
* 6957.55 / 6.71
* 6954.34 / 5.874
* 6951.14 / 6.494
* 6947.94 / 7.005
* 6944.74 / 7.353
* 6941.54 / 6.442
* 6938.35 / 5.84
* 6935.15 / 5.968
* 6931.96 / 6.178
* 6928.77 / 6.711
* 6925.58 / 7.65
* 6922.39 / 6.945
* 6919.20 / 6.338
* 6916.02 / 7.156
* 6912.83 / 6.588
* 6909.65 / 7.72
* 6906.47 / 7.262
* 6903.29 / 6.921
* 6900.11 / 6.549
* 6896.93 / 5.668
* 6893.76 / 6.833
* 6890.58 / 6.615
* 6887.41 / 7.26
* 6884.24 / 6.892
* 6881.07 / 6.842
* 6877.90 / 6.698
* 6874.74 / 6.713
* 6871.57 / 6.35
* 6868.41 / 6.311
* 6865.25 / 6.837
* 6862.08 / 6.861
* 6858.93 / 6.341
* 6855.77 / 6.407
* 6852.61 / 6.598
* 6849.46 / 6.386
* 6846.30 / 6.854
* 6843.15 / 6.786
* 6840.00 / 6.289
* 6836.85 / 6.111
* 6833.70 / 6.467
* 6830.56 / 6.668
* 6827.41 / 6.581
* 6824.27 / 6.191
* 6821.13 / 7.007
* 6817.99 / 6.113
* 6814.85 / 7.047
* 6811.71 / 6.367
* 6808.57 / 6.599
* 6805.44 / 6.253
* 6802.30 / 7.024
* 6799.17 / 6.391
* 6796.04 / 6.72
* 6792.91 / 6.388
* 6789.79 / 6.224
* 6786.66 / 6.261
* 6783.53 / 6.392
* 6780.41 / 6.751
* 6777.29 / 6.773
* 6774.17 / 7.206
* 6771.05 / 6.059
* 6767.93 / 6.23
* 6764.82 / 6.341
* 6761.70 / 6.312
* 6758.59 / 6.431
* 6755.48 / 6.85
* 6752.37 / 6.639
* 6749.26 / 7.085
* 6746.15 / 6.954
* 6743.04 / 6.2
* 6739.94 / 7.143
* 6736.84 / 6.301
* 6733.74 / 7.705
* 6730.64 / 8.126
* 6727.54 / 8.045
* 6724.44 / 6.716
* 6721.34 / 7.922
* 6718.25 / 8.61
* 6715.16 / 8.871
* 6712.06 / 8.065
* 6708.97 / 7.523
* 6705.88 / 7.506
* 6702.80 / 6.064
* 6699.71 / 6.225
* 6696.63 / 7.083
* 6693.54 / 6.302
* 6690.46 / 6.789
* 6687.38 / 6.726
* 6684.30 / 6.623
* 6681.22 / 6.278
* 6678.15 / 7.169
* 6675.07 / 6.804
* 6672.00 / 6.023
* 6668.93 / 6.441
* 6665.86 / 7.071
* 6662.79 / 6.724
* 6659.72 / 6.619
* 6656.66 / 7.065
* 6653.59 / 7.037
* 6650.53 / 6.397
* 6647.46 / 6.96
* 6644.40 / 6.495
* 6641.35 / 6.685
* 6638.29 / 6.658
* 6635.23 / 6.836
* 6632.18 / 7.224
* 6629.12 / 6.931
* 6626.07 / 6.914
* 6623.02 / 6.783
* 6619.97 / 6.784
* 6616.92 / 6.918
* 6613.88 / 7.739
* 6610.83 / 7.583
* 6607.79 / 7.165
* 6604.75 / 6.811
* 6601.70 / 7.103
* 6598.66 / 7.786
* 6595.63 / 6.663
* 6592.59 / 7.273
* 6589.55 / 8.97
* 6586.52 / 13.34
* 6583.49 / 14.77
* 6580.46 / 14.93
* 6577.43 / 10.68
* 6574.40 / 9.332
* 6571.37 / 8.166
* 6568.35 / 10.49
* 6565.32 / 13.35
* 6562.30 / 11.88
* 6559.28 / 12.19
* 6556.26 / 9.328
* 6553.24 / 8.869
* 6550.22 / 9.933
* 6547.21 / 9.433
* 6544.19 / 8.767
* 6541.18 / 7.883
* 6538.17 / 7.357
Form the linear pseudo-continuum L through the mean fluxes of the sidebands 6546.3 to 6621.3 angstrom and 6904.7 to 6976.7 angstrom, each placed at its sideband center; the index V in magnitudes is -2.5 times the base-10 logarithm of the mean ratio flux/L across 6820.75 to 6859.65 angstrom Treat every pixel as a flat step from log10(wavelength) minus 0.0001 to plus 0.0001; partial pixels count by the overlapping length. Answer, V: 0.16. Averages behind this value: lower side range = 9.5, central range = 6.5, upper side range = 6.74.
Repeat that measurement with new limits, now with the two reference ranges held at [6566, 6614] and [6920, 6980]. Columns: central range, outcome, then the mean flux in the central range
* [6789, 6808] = 0.20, 6.52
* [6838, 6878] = 0.12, 6.56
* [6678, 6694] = 0.29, 6.63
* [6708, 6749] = 0.11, 7.54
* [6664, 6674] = 0.32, 6.54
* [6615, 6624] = 0.31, 6.87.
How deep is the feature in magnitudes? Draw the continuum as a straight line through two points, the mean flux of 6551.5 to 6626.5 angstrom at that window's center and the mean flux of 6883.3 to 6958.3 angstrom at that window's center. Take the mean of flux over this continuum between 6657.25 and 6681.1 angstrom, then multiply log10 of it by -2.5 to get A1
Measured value 0.28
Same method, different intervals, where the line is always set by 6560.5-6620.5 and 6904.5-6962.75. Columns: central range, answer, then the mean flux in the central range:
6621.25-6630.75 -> 0.31 mag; 6.87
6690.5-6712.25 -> 0.23 mag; 6.89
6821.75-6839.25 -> 0.17 mag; 6.43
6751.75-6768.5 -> 0.24 mag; 6.47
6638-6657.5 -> 0.31 mag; 6.75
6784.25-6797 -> 0.22 mag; 6.38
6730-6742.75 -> 0.16 mag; 7.16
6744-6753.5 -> 0.19 mag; 6.86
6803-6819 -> 0.18 mag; 6.51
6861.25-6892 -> 0.07 mag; 6.74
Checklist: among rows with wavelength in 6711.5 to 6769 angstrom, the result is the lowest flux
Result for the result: 6.2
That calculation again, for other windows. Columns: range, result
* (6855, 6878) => 6.311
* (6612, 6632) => 6.783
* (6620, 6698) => 6.023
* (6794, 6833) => 6.113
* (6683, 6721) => 6.064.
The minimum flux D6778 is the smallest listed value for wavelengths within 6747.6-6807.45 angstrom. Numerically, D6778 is 6.059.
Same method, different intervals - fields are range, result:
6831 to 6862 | 6.111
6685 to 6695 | 6.302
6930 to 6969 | 5.84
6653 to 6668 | 6.619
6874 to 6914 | 5.668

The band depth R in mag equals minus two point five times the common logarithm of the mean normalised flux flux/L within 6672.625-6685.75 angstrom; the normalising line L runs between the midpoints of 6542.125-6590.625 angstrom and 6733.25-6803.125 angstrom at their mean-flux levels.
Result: 0.262 mag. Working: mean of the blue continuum 10.9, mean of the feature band 6.67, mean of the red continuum 6.61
